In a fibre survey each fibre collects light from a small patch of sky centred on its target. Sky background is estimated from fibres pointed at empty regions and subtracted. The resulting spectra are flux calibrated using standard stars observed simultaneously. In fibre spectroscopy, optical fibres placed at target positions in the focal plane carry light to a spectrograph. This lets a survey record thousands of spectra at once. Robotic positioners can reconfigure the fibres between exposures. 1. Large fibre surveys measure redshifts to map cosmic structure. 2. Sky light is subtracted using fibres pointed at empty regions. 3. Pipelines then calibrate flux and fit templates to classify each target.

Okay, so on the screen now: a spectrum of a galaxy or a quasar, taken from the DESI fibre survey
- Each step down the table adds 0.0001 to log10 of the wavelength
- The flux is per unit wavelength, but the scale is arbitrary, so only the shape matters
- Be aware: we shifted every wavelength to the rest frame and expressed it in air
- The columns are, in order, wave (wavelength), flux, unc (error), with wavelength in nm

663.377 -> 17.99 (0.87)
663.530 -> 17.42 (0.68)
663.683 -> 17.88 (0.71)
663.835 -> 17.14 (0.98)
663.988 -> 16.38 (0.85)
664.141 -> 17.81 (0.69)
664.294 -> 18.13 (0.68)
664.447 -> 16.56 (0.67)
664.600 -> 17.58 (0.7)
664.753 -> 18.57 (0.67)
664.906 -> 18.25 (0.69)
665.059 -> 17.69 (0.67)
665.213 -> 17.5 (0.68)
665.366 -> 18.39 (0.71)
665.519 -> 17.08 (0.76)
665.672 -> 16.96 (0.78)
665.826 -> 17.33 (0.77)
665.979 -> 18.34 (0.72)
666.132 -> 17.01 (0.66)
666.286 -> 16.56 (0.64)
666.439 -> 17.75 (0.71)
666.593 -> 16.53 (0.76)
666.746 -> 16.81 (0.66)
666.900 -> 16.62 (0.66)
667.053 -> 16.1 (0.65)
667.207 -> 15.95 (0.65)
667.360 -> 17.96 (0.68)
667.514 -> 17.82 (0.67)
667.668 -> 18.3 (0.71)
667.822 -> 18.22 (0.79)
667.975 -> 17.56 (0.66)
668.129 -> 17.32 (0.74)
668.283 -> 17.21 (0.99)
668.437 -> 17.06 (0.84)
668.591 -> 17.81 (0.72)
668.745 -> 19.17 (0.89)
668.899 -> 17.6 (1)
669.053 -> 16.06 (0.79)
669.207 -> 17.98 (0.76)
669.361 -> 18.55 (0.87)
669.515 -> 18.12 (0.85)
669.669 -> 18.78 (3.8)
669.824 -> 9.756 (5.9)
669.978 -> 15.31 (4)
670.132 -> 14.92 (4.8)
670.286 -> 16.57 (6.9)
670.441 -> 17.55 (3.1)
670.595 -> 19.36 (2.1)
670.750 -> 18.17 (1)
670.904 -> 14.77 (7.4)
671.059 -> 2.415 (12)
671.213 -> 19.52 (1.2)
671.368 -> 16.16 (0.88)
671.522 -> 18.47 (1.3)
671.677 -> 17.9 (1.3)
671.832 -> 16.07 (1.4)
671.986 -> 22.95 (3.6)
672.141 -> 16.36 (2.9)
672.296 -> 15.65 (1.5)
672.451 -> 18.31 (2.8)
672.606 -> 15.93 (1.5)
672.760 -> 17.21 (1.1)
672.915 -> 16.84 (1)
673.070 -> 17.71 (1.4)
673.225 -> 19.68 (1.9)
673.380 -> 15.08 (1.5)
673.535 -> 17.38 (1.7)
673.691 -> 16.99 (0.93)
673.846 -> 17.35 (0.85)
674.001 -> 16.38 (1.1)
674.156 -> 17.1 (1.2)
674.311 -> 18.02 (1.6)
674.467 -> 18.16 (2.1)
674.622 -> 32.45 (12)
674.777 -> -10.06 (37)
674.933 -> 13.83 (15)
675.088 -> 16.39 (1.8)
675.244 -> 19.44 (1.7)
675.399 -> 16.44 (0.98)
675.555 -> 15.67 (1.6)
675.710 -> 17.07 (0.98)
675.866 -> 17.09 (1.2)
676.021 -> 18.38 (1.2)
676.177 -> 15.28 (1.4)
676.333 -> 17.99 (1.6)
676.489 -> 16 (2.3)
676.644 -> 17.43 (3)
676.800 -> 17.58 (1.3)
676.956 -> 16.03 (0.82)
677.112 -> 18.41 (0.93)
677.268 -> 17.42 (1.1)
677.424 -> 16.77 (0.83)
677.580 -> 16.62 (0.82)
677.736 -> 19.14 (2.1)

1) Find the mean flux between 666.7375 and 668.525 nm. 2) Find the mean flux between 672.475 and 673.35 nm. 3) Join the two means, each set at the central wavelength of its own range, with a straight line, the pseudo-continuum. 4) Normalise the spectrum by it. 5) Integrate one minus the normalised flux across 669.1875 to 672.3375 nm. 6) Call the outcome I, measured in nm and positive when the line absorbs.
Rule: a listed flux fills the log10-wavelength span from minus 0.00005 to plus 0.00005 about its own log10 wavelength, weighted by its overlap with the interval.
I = 0.17 nm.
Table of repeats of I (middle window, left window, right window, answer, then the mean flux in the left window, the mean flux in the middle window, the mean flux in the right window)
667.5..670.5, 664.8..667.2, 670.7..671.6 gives -0.23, 17.2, 17.1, 14.8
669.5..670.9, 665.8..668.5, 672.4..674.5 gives 0.07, 17.2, 16.3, 17.3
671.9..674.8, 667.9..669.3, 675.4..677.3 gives -0.02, 17.5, 17.3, 17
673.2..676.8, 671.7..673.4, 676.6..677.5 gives 0.19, 17.5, 16.5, 17.3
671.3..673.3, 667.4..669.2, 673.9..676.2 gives -0.10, 17.7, 17.6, 16.1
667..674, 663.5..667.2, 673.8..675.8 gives -0.14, 17.3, 16.9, 16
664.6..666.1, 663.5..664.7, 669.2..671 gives -0.05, 17.4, 17.8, 16.5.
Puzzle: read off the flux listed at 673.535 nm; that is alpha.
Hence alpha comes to 17.38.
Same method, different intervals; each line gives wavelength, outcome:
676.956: 16.03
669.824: 9.756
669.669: 18.78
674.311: 18.02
